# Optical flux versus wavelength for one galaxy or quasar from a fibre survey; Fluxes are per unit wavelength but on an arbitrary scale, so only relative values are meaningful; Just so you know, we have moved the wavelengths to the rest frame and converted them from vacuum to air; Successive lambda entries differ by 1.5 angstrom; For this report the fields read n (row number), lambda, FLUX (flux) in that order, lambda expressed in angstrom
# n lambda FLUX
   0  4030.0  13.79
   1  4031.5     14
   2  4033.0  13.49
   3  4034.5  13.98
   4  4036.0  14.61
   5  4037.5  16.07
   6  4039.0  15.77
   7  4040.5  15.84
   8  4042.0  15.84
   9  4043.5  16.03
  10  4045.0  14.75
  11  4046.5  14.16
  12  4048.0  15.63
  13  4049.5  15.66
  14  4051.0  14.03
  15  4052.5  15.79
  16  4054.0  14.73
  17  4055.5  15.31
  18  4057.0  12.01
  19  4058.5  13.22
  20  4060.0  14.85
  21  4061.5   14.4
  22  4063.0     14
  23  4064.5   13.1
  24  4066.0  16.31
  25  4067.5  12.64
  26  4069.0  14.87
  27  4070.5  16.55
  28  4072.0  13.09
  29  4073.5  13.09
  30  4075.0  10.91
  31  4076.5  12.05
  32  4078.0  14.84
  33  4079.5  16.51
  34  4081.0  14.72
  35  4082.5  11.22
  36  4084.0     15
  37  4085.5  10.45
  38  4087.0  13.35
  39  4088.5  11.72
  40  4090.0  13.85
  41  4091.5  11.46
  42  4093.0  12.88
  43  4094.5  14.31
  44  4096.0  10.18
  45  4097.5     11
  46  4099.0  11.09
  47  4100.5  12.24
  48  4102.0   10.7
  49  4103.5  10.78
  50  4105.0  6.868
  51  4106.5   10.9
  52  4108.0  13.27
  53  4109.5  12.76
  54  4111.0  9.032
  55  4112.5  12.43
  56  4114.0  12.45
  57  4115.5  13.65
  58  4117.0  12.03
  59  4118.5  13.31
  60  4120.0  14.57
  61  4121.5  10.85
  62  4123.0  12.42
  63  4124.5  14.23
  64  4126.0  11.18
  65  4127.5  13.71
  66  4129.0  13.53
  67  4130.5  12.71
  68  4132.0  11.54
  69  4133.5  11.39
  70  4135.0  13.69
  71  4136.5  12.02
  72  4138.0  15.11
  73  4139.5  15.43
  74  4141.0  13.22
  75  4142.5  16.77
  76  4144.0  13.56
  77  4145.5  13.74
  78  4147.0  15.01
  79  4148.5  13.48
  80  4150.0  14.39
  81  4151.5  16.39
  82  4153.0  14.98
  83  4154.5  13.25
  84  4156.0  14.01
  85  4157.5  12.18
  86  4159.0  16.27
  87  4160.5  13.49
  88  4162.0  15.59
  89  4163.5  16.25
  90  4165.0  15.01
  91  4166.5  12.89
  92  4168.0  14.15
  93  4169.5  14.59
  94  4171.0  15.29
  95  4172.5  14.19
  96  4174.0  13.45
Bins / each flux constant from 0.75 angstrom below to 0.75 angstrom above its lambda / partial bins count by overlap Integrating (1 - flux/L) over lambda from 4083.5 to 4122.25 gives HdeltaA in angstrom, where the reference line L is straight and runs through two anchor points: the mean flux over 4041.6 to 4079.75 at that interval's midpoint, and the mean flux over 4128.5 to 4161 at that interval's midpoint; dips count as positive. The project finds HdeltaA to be 6.0 angstrom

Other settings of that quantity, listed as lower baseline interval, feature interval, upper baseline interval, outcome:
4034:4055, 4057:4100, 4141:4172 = 5.07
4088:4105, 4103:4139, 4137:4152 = 2.38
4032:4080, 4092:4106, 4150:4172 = 3.29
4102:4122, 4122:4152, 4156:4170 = -1.25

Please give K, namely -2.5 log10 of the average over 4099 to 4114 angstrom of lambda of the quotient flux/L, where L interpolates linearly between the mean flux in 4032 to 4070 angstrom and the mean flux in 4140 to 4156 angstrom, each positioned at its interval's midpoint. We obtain 0.30 mag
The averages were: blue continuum 14.7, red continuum 14.5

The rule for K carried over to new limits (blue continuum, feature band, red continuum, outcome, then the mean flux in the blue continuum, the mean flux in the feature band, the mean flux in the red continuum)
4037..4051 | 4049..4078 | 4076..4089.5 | 0.03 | 15.4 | 14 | 13.4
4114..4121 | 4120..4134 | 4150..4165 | 0.09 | 13.2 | 12.5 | 14.7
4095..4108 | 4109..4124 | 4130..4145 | -0.04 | 10.7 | 12.4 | 13.6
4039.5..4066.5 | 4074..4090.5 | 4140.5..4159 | 0.12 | 14.8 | 13.1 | 14.3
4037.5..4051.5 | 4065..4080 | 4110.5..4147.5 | 0.04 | 15.4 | 14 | 13.1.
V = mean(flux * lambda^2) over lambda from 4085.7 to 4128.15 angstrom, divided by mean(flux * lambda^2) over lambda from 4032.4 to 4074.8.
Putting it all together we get 0.85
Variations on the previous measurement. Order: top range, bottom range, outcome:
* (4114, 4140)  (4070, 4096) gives 1.01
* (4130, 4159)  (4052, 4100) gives 1.07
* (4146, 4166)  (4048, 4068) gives 1.07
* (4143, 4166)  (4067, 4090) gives 1.12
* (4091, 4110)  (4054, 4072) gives 0.81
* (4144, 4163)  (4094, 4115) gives 1.31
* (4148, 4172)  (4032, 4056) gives 1.02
